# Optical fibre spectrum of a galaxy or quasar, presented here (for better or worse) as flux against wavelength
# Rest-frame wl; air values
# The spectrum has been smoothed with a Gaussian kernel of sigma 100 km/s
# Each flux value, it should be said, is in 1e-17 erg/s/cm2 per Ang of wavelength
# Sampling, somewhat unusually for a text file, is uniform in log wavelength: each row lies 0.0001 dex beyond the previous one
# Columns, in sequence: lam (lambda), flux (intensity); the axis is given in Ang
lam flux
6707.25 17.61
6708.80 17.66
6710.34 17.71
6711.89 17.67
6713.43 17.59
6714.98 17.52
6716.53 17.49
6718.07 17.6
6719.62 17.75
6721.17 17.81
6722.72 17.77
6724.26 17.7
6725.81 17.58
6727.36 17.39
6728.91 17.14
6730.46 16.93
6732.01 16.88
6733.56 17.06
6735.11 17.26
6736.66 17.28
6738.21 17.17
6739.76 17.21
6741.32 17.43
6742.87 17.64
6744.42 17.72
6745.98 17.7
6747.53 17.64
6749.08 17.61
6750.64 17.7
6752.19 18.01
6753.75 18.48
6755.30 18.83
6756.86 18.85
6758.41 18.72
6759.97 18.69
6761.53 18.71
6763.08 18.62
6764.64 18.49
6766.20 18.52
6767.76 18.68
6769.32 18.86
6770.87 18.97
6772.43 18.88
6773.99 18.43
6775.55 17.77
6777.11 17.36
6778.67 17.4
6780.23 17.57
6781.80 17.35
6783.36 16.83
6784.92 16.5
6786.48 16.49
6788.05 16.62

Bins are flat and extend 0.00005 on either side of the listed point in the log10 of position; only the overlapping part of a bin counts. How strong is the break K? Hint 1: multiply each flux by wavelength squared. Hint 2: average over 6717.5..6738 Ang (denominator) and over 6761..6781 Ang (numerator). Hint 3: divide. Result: 1.07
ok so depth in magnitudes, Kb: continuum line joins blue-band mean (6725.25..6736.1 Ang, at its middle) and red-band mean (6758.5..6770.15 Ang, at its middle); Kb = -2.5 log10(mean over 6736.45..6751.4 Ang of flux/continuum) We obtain 0.01 mag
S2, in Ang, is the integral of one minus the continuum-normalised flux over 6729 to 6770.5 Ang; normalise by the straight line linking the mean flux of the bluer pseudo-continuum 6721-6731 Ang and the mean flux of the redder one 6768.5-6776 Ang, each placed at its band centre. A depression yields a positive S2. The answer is 0.3 Ang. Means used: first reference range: 17.5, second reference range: 18.6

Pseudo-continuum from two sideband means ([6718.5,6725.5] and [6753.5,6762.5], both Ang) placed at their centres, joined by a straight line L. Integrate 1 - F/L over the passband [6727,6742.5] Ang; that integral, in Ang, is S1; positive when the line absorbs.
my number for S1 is 0.8 Ang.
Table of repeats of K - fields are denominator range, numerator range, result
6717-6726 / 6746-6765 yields 1.05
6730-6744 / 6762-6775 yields 1.09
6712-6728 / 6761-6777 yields 1.07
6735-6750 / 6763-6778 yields 1.06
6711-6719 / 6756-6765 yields 1.08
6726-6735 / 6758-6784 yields 1.08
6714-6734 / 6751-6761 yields 1.07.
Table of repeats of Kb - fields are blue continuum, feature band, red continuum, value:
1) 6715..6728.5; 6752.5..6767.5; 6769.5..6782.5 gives -0.04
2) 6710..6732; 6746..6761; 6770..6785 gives -0.04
